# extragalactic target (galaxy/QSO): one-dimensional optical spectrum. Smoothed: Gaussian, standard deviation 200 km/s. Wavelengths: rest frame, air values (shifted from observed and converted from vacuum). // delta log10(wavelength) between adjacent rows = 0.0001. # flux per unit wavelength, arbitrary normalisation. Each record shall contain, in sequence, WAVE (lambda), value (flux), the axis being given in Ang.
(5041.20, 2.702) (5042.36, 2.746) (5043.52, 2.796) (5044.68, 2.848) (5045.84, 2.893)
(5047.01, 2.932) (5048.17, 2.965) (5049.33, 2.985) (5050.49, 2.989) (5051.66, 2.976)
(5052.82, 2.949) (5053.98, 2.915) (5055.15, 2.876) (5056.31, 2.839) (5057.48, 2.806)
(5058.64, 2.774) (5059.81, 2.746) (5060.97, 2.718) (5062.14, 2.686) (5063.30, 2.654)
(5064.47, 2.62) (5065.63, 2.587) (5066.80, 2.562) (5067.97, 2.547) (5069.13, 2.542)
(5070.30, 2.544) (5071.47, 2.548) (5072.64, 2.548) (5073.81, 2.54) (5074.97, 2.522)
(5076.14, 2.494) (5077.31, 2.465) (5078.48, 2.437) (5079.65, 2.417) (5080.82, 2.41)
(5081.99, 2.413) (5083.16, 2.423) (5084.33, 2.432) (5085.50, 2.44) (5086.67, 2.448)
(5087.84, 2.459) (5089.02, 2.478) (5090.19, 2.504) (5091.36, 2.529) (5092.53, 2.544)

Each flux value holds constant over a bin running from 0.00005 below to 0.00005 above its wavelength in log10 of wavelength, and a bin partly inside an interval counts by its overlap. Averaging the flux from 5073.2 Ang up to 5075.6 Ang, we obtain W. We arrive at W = 2.54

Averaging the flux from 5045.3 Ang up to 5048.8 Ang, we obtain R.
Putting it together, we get 2.93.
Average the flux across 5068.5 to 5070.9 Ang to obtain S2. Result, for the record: 2.55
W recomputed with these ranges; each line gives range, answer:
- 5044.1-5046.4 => 2.87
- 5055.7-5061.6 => 2.78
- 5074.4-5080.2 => 2.47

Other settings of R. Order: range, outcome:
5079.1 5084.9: 2.42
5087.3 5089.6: 2.46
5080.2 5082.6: 2.41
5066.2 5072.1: 2.55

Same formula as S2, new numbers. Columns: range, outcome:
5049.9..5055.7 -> 2.94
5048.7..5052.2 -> 2.98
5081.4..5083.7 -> 2.42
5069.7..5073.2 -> 2.54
